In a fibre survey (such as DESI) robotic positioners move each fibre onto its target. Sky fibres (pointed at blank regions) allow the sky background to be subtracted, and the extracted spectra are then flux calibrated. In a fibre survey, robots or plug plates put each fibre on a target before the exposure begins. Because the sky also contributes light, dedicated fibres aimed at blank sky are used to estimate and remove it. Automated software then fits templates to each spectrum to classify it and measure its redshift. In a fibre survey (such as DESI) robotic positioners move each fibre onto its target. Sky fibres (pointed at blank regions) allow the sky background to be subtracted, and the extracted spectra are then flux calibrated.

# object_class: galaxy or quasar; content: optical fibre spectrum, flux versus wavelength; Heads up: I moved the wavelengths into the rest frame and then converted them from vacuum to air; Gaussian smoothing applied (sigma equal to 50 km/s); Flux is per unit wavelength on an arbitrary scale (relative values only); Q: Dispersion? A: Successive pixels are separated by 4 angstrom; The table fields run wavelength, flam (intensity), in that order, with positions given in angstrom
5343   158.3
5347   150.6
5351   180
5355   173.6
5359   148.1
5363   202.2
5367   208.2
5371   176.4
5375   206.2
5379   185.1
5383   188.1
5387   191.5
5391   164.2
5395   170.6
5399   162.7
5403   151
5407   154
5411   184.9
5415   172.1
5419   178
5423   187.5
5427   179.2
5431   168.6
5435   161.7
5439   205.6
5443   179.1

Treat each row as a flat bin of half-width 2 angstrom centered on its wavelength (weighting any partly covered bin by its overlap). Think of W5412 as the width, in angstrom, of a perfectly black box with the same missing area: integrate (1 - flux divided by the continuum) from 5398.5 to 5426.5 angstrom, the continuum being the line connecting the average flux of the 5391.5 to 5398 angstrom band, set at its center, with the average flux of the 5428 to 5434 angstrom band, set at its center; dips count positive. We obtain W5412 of -0.4 angstrom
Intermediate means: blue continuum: 168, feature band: 171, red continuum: 169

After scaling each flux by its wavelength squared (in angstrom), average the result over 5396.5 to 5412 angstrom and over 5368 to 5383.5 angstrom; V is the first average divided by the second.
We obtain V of 0.9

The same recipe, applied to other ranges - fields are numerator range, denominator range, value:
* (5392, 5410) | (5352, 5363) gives 0.96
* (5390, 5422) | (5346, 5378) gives 0.94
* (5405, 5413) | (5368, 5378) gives 0.89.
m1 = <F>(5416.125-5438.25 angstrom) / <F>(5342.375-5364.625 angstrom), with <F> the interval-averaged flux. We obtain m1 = 1.0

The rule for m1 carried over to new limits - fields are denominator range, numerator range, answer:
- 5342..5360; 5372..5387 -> 1.18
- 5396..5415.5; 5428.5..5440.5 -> 1.08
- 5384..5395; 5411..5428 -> 1.01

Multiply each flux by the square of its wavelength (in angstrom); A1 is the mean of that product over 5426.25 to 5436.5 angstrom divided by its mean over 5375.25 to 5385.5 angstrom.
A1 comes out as 0.9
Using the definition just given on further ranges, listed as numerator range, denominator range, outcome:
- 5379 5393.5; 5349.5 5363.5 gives 1.06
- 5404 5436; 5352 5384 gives 0.95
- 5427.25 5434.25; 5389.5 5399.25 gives 1.03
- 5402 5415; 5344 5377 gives 0.94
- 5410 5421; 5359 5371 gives 0.95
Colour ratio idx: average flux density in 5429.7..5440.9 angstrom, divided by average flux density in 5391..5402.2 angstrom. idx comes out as 1.09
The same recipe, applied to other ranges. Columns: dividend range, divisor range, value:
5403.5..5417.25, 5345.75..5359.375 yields 1.02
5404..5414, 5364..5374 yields 0.86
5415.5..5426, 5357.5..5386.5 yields 0.96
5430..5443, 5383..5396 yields 1.01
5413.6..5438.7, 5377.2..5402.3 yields 1.01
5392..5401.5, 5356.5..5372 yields 0.90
